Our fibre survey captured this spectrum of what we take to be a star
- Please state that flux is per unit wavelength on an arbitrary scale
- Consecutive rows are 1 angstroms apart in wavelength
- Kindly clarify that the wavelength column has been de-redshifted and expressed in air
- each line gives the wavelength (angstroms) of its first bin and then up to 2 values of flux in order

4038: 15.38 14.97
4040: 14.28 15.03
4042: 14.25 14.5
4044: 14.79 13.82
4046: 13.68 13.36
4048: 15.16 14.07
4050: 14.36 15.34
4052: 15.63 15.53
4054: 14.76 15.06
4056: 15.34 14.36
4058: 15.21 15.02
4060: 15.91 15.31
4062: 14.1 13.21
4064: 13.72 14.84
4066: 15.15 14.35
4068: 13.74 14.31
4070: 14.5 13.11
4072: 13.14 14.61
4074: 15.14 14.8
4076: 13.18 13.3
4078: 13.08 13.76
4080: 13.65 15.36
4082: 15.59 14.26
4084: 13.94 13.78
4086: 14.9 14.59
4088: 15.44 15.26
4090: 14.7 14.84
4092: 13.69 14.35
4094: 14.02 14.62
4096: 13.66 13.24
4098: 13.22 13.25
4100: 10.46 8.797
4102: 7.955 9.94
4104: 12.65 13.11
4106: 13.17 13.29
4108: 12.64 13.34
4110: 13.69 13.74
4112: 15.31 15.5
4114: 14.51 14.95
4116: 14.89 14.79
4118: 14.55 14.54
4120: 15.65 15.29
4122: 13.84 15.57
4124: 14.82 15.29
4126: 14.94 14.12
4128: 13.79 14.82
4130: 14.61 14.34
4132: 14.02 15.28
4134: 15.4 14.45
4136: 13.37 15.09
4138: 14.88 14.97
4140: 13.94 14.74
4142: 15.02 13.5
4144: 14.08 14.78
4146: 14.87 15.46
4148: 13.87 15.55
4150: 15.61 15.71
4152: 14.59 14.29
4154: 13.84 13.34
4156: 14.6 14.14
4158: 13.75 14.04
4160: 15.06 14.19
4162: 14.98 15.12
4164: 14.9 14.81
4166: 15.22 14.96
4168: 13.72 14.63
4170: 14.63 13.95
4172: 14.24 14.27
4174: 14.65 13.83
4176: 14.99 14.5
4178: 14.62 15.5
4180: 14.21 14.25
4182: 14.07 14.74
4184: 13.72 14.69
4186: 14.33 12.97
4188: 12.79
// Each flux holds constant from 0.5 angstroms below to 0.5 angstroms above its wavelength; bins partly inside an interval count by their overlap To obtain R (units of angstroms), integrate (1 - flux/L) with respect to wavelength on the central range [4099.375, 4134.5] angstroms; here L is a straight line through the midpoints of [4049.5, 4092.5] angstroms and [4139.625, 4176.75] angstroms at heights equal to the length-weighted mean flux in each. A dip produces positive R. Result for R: 1.7 angstroms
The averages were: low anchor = 14.5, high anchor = 14.5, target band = 13.8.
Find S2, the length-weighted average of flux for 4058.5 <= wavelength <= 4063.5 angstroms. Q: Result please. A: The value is 14.7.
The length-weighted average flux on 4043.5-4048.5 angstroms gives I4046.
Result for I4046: 14.2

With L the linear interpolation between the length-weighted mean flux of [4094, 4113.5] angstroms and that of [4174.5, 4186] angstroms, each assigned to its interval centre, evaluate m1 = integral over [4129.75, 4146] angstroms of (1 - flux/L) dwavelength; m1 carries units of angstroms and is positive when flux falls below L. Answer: -1.2 angstroms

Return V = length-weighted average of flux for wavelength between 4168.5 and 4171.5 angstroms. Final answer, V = 14.4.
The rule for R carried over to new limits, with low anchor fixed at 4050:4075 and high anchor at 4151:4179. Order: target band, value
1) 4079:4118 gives 2.44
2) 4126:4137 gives 0.04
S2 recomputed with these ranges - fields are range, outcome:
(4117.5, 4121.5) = 15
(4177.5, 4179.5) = 15.1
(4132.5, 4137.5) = 14.7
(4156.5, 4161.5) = 14.2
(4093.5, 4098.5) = 13.8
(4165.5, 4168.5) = 14.6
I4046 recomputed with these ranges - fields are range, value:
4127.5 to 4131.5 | 14.4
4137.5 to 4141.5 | 14.6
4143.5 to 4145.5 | 14.4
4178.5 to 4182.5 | 14.5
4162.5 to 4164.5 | 15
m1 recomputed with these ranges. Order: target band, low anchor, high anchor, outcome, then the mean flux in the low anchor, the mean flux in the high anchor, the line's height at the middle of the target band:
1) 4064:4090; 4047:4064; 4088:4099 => 0.26 angstroms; 14.8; 14.2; 14.5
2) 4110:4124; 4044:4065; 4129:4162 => -0.22 angstroms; 14.7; 14.6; 14.6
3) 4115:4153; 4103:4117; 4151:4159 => -1.98 angstroms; 13.8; 14.2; 14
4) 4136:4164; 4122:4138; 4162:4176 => 0.05 angstroms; 14.6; 14.6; 14.6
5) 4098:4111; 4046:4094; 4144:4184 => 2.26 angstroms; 14.5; 14.6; 14.5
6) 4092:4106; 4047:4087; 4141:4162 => 2.08 angstroms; 14.5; 14.5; 14.5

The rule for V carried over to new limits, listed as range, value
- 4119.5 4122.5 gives 14.9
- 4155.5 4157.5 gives 14.4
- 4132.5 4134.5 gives 15.3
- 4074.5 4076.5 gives 14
